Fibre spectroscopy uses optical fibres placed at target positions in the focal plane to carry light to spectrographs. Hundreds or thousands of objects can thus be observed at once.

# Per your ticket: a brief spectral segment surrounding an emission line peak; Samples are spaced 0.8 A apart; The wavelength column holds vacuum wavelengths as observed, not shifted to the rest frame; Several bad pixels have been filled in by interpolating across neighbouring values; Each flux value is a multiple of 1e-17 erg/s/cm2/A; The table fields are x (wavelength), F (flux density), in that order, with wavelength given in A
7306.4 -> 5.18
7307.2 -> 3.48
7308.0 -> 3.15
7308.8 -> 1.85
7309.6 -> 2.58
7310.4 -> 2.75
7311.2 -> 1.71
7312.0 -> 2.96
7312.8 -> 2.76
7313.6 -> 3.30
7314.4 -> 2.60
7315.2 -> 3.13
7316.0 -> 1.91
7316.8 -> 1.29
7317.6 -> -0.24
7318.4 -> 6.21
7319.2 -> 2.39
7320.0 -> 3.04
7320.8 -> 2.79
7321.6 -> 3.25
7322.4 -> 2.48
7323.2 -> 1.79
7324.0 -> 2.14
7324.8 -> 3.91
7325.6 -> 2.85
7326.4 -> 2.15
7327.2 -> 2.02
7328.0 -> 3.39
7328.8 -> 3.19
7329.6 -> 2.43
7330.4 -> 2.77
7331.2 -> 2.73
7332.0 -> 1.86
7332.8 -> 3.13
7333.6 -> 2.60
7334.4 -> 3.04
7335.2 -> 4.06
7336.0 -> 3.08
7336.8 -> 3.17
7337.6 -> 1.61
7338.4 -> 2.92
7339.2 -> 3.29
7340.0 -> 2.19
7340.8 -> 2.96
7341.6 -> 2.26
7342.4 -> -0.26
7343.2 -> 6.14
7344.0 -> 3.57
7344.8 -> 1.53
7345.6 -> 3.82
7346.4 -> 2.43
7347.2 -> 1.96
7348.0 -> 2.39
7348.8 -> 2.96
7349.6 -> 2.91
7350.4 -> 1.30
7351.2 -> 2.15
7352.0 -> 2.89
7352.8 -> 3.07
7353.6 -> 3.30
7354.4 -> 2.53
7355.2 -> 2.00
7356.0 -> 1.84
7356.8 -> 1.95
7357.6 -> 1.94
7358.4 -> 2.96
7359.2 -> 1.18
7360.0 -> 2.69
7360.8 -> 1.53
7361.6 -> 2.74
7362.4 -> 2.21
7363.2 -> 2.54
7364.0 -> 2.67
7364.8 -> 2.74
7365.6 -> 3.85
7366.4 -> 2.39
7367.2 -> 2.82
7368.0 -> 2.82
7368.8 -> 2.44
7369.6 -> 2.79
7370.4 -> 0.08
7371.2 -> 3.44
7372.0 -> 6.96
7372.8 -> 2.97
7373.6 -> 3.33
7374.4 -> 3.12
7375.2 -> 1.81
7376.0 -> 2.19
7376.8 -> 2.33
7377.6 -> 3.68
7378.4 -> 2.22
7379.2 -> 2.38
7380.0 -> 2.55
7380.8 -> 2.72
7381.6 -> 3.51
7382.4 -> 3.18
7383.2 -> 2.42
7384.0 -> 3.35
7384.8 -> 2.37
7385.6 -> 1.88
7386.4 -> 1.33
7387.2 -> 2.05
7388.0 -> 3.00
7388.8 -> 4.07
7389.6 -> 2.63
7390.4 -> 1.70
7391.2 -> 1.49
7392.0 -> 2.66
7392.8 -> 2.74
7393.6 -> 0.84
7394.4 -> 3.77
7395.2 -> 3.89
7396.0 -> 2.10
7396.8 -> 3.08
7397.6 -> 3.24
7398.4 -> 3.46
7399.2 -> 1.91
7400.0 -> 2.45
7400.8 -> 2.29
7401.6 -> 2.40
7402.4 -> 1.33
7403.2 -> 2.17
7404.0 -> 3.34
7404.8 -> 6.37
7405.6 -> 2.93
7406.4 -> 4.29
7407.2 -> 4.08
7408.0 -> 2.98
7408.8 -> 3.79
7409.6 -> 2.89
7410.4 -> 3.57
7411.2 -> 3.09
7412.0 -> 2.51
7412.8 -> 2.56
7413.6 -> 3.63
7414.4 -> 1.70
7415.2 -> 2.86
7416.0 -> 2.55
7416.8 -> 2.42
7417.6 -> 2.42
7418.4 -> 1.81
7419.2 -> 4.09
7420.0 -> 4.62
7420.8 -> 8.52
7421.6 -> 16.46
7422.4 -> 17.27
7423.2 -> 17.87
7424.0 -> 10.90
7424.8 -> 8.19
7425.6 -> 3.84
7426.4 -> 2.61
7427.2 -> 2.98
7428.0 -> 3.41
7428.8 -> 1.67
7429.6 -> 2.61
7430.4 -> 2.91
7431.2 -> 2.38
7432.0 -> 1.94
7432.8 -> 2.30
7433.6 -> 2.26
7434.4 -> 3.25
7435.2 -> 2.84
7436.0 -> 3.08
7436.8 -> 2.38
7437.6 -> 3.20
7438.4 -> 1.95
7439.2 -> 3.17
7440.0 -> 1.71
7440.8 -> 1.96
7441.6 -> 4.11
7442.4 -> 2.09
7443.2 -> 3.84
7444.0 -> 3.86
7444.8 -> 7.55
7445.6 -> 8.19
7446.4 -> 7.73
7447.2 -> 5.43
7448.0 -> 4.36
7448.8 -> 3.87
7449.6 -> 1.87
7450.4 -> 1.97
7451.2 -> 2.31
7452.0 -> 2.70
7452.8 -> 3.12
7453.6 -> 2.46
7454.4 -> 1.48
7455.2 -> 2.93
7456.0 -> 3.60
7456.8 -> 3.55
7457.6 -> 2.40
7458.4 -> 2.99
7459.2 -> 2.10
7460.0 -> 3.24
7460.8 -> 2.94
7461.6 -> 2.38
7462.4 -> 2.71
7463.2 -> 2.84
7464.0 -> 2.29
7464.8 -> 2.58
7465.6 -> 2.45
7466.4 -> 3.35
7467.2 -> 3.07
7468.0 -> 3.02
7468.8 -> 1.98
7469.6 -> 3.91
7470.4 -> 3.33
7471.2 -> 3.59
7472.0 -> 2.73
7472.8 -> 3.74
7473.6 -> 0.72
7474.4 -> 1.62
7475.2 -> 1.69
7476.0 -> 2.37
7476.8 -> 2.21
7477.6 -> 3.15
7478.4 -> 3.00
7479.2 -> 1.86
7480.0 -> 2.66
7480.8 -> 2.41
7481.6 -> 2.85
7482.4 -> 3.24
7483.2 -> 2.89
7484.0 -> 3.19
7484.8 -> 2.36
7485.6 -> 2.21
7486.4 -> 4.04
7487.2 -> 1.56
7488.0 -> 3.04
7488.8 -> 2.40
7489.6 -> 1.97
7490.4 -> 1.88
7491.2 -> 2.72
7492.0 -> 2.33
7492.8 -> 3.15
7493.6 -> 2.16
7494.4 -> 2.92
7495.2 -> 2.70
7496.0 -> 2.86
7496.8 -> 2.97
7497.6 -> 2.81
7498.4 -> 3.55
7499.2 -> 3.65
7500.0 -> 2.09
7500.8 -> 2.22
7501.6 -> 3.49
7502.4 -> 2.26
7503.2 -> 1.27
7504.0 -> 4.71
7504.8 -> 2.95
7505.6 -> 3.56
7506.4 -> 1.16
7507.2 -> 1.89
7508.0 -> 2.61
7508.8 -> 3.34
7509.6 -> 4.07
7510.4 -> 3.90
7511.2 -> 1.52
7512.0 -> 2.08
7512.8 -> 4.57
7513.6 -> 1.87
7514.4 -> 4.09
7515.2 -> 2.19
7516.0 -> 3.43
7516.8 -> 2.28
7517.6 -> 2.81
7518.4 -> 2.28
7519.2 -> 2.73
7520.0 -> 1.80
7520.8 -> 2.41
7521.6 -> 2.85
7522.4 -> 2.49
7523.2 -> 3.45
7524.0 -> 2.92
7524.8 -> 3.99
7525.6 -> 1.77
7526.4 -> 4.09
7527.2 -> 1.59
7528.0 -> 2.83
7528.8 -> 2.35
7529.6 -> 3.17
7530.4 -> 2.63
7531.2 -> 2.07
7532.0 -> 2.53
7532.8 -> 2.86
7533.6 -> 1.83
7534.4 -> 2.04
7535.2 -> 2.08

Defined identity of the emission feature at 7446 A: [N II]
